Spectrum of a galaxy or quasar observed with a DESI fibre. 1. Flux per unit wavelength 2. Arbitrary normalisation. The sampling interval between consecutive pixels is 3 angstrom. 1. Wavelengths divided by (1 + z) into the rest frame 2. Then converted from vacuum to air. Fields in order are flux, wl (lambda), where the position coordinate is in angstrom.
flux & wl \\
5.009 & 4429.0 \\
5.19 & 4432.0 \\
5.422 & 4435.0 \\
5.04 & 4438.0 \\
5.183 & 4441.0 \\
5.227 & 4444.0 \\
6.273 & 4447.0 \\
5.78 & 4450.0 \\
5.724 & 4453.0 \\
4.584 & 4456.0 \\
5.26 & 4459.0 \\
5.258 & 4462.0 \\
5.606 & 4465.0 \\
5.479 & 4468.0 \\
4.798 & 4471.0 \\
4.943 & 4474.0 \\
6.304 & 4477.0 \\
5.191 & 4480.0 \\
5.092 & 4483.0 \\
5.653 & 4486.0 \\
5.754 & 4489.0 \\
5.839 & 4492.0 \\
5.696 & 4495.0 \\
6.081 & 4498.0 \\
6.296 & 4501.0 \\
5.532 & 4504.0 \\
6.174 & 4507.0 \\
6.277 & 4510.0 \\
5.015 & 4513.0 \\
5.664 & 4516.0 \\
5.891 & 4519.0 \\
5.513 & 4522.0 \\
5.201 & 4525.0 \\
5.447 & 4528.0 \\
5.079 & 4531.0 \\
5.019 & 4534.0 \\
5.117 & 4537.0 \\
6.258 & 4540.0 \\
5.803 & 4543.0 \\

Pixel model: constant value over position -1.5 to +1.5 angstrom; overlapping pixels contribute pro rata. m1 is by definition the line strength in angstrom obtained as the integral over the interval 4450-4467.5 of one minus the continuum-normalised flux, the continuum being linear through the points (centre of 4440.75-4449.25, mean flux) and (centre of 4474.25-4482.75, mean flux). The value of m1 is 0.8 angstrom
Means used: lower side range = 5.64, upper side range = 5.53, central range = 5.34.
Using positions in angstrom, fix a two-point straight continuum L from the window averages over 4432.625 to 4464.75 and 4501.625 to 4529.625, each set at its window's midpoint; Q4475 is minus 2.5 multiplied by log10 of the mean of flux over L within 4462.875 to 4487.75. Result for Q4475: 0.02 mag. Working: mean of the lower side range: 5.38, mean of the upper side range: 5.65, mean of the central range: 5.38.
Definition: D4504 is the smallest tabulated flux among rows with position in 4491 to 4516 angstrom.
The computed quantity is 5.015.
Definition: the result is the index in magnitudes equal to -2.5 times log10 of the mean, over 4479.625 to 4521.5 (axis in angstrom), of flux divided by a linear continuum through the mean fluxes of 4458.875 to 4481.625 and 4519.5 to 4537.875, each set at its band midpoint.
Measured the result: -0.08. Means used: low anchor 5.36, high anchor 5.27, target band 5.73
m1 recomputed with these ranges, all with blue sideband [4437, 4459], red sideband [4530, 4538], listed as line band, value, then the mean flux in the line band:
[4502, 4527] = -2.5 angstrom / 5.67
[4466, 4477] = 0.1 angstrom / 5.27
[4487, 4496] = -0.9 angstrom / 5.76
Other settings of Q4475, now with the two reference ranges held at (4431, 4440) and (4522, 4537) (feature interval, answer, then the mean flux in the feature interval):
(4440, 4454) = -0.09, 5.65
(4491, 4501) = -0.14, 5.94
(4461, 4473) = -0.01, 5.27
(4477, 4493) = -0.07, 5.57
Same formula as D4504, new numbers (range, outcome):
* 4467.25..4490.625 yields 4.798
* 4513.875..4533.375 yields 5.079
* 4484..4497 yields 5.653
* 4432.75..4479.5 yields 4.584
